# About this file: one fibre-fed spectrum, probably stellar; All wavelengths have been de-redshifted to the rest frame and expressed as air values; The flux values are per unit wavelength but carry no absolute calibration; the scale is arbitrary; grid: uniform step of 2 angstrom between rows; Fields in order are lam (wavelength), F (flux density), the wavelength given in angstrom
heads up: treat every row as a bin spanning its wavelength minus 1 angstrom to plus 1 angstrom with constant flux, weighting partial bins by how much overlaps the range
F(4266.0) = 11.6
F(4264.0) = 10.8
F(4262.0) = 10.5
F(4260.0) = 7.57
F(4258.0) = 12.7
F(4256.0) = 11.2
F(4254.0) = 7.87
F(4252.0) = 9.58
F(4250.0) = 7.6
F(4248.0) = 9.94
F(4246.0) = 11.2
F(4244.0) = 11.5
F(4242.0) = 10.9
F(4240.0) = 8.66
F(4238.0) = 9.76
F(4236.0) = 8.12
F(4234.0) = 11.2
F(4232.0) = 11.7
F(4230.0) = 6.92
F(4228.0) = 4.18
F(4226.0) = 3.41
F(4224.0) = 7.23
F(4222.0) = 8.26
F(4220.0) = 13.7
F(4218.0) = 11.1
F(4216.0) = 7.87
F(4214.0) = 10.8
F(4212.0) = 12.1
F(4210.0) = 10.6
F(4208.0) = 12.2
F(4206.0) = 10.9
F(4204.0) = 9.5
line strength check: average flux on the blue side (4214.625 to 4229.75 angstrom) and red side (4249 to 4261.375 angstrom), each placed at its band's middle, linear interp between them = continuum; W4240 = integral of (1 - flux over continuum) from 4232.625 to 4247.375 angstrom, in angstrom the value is -2.4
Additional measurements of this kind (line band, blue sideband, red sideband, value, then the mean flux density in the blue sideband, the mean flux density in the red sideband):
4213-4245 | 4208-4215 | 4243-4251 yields 4.8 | 11.3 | 10.1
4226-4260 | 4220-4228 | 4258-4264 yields -3.3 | 6.96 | 9.94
